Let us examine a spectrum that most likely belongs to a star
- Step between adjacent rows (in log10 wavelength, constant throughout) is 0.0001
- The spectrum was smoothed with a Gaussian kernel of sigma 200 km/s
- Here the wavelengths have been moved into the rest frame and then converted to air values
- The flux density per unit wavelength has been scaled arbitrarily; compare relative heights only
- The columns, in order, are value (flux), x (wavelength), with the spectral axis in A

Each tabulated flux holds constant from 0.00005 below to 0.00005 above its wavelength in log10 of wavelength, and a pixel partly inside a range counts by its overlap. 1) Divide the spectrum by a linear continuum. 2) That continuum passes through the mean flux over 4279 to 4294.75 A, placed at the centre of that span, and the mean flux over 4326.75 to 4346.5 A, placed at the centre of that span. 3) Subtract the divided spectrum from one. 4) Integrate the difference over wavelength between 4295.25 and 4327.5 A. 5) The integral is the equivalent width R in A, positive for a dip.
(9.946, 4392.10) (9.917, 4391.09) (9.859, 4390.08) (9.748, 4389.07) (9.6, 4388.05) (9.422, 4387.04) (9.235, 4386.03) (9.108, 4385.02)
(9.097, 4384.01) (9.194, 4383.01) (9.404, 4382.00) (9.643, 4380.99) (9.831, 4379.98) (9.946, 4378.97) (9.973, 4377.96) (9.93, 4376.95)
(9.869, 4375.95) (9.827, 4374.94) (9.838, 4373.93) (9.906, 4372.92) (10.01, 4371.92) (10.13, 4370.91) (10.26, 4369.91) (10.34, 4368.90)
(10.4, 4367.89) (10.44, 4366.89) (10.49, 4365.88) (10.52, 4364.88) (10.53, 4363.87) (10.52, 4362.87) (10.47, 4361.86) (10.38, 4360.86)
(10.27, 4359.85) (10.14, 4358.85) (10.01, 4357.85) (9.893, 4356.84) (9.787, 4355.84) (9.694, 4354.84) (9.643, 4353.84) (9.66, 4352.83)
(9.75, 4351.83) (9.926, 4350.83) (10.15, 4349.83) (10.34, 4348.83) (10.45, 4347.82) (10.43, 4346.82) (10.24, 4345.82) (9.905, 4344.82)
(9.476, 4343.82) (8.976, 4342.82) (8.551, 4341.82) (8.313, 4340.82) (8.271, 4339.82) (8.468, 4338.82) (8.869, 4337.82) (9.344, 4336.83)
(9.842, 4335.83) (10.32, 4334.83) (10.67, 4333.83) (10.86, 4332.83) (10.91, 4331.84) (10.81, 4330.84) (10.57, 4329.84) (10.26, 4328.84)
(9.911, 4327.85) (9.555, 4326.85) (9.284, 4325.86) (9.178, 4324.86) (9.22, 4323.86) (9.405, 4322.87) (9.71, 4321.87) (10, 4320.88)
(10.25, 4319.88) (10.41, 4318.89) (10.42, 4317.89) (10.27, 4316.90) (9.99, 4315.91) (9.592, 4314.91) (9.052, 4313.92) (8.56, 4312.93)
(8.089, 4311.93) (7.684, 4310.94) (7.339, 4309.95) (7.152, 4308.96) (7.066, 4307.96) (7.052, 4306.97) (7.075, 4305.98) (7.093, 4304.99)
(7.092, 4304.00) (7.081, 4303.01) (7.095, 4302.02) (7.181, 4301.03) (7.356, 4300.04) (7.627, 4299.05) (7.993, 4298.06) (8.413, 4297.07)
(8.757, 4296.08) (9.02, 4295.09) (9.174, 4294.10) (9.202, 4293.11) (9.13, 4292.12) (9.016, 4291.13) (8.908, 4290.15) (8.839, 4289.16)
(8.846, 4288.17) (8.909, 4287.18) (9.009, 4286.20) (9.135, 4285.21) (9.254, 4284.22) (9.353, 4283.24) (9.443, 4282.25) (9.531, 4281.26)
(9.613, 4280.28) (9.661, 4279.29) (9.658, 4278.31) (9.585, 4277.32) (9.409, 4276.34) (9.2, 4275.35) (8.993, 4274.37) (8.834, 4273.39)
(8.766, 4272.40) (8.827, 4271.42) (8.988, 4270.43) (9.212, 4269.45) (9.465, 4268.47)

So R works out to 3.2 A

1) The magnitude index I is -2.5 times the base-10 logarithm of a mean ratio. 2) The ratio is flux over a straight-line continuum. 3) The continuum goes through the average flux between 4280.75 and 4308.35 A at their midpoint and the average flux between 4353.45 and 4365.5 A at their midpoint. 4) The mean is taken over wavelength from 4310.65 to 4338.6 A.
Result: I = -0.06 mag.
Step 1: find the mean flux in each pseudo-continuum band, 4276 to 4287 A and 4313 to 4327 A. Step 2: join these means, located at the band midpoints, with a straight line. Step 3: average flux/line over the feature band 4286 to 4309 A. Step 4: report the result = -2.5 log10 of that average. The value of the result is 0.178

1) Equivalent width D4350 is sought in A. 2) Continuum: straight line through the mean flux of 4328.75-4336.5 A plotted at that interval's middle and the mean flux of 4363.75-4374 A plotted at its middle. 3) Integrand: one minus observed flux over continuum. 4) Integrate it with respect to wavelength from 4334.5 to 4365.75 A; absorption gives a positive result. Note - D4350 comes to 1.8 A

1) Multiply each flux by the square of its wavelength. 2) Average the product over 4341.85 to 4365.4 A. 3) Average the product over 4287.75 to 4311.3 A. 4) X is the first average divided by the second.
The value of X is 1.29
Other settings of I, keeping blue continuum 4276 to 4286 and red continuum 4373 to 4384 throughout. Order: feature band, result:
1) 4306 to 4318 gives 0.14 mag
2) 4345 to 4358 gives -0.04 mag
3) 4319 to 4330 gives -0.02 mag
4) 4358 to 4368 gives -0.08 mag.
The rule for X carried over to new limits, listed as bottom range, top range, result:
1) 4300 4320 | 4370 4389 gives 1.22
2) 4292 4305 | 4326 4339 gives 1.27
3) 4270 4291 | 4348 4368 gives 1.15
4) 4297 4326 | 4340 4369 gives 1.20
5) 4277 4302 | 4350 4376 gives 1.18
